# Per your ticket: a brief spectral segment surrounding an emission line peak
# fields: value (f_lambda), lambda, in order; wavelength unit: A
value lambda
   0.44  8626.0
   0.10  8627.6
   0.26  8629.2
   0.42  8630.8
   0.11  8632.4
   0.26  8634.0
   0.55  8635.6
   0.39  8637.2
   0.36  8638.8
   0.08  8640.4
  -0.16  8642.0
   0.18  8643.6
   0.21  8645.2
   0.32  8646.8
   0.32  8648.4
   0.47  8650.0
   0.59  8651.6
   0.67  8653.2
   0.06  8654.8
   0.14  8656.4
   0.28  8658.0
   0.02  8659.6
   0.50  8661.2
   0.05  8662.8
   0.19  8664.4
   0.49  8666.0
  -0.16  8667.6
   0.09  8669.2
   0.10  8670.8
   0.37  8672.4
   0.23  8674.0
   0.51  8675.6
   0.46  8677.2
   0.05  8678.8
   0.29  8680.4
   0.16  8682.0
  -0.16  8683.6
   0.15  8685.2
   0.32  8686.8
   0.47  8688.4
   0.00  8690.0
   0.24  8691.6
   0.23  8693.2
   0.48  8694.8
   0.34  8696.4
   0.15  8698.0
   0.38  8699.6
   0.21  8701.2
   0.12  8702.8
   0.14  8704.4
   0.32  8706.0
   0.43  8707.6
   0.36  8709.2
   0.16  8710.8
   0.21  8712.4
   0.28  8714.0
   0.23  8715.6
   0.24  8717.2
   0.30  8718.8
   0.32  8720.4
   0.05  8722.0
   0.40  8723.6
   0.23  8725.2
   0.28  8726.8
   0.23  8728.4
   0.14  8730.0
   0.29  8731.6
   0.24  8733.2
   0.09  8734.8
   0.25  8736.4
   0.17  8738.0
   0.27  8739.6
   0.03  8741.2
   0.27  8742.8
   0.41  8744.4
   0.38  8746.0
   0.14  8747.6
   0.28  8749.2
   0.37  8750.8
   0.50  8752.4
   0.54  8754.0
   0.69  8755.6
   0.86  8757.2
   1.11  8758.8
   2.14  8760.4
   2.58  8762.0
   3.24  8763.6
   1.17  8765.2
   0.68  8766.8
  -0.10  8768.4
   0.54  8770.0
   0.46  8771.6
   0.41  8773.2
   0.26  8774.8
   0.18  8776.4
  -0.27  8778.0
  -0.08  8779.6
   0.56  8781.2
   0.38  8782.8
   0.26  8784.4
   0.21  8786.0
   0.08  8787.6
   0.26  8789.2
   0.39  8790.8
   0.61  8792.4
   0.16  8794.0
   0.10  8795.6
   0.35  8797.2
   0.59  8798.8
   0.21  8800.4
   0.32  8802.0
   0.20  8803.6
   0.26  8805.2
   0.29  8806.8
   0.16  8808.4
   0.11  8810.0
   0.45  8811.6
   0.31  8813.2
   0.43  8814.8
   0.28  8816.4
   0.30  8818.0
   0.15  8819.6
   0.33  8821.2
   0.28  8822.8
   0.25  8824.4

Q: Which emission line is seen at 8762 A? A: H-beta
